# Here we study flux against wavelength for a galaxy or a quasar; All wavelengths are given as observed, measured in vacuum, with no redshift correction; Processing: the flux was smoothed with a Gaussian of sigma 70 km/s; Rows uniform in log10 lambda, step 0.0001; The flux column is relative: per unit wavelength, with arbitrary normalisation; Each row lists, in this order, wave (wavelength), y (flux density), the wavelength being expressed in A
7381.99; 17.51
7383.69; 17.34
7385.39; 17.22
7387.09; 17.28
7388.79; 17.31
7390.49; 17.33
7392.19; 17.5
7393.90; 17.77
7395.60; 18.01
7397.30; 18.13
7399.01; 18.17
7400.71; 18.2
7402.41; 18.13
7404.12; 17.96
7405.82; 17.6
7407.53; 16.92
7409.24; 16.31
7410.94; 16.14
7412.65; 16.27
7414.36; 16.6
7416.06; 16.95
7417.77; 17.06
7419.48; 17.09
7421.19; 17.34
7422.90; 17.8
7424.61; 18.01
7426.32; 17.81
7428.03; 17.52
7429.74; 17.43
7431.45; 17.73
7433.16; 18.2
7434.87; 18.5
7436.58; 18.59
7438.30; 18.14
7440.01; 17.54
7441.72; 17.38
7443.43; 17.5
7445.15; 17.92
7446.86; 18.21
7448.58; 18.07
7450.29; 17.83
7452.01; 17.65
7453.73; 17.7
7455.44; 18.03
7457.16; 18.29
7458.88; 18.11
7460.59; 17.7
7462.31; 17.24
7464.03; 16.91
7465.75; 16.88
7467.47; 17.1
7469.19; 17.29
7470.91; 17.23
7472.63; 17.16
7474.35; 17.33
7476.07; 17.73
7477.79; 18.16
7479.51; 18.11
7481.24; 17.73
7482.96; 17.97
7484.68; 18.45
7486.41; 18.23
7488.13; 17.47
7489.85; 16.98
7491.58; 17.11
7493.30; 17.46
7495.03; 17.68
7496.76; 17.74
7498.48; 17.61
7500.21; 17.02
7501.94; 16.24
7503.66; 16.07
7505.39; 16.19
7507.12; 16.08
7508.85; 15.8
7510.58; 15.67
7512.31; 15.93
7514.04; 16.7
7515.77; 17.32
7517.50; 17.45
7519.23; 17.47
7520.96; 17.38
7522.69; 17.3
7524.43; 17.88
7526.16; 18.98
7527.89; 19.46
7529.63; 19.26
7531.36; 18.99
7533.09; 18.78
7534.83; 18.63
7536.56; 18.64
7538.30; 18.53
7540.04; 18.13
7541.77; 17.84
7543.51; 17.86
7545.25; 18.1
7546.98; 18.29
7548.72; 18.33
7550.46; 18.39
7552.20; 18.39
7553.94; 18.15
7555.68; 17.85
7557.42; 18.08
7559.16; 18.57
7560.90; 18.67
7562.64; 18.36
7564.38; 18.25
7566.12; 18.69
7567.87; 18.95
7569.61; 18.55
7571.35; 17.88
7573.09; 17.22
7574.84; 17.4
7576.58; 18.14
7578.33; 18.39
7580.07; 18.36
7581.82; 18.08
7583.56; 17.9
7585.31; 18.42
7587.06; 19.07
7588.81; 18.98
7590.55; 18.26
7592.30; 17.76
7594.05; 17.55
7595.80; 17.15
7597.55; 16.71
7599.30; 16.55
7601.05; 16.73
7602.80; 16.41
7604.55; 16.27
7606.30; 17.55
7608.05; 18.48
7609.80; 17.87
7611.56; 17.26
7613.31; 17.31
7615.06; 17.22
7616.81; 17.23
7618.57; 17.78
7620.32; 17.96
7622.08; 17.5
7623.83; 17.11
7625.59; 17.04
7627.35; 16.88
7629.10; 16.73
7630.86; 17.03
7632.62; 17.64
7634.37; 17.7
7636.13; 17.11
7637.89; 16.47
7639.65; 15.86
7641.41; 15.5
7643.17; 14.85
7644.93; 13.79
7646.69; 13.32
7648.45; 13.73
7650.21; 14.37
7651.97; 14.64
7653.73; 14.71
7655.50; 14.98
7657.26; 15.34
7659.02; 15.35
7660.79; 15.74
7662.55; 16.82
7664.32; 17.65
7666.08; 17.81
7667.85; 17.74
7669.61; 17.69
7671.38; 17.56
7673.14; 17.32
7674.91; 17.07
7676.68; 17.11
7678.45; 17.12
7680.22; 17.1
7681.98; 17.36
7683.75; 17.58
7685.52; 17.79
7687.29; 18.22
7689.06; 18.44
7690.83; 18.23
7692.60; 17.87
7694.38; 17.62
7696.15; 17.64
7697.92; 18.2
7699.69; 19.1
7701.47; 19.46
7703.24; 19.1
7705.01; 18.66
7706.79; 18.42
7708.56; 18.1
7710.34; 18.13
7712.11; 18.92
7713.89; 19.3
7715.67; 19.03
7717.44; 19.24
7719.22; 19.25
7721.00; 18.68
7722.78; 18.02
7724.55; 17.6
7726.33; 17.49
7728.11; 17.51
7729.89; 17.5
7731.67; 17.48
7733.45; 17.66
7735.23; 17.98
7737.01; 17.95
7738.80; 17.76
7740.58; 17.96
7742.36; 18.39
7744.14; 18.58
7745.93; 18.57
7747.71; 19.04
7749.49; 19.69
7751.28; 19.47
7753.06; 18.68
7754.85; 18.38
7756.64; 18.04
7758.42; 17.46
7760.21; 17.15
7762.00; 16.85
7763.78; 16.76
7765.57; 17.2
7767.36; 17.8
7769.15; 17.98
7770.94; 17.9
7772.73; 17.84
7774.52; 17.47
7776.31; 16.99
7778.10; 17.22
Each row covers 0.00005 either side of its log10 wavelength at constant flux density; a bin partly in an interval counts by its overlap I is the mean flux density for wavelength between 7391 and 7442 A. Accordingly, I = 17.6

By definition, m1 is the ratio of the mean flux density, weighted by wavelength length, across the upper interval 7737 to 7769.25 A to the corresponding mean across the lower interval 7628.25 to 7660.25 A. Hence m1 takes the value 1.17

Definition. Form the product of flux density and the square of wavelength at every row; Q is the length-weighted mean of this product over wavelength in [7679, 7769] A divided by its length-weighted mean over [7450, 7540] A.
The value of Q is 1.10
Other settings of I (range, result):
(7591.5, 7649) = 16.7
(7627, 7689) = 16.4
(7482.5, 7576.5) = 17.8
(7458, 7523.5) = 17.2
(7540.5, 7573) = 18.3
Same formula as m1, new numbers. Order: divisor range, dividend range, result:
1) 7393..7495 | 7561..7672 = 0.97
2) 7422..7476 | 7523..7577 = 1.04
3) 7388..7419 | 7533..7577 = 1.05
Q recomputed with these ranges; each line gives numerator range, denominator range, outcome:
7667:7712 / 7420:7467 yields 1.08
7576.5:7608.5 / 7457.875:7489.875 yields 1.04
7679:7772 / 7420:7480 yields 1.10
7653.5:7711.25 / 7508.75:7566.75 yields 1.01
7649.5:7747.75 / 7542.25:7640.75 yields 1.03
